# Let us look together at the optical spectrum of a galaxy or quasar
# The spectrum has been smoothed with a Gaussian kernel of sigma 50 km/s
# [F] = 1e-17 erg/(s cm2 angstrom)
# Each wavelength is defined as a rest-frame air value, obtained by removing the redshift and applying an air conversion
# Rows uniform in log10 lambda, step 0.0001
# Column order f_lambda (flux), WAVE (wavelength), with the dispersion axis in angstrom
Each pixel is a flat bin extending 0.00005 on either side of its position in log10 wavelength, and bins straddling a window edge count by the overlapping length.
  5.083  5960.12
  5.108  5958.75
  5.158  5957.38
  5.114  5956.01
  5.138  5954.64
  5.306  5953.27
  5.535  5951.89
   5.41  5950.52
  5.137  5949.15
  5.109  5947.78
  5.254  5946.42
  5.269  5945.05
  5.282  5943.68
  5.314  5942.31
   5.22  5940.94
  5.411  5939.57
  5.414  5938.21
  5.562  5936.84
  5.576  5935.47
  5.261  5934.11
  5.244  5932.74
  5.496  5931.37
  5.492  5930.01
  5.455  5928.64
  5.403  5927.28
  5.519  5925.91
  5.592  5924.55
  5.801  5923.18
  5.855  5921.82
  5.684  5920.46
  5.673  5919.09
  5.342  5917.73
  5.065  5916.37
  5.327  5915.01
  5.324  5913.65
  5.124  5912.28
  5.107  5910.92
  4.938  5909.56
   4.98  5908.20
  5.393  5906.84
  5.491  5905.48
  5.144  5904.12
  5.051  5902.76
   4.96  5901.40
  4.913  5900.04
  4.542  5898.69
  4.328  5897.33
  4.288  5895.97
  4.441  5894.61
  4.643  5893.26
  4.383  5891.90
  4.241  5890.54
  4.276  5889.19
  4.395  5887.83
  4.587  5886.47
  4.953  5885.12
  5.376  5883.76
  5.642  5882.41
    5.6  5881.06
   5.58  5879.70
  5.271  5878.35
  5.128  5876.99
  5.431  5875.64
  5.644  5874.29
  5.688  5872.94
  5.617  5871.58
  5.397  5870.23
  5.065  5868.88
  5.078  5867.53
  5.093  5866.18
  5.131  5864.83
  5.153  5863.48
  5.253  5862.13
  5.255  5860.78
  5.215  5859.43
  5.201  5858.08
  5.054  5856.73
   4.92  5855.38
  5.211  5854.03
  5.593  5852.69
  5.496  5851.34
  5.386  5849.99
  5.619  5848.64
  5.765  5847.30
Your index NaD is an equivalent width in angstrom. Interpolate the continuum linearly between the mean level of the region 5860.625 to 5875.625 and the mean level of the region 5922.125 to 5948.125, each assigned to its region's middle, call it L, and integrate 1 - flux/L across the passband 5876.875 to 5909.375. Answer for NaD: 2.77 angstrom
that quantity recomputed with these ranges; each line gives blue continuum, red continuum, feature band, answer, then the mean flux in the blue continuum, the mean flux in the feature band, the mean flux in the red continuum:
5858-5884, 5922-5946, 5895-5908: 1.2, 5.34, 4.89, 5.44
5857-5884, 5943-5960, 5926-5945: -0.5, 5.34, 5.39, 5.23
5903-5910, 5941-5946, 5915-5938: -1.1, 5.19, 5.49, 5.27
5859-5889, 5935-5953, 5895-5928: 0.6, 5.24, 5.2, 5.34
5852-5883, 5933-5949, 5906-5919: 0.3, 5.31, 5.21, 5.33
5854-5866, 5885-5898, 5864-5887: -2.5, 5.15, 5.32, 4.43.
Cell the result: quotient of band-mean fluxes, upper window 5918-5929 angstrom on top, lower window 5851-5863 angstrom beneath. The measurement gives 1.1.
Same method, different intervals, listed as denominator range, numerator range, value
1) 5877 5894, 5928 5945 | 1.10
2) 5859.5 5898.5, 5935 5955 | 1.06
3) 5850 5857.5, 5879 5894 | 0.93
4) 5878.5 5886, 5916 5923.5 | 1.03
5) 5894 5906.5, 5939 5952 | 1.10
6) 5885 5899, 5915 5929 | 1.25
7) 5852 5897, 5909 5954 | 1.06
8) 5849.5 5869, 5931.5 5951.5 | 1.02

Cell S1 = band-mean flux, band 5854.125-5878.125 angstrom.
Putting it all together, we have 5.25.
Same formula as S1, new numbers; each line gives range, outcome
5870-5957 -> 5.2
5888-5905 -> 4.61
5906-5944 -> 5.39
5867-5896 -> 5.05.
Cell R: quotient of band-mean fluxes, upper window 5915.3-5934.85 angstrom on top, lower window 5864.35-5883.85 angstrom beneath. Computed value 1.02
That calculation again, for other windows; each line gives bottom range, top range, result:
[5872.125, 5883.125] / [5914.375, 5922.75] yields 1.00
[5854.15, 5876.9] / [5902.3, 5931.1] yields 1.02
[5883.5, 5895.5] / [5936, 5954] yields 1.17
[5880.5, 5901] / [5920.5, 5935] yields 1.17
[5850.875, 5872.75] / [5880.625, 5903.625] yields 0.90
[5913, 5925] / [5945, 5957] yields 0.95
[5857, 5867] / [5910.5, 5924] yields 1.05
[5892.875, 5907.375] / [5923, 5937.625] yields 1.13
